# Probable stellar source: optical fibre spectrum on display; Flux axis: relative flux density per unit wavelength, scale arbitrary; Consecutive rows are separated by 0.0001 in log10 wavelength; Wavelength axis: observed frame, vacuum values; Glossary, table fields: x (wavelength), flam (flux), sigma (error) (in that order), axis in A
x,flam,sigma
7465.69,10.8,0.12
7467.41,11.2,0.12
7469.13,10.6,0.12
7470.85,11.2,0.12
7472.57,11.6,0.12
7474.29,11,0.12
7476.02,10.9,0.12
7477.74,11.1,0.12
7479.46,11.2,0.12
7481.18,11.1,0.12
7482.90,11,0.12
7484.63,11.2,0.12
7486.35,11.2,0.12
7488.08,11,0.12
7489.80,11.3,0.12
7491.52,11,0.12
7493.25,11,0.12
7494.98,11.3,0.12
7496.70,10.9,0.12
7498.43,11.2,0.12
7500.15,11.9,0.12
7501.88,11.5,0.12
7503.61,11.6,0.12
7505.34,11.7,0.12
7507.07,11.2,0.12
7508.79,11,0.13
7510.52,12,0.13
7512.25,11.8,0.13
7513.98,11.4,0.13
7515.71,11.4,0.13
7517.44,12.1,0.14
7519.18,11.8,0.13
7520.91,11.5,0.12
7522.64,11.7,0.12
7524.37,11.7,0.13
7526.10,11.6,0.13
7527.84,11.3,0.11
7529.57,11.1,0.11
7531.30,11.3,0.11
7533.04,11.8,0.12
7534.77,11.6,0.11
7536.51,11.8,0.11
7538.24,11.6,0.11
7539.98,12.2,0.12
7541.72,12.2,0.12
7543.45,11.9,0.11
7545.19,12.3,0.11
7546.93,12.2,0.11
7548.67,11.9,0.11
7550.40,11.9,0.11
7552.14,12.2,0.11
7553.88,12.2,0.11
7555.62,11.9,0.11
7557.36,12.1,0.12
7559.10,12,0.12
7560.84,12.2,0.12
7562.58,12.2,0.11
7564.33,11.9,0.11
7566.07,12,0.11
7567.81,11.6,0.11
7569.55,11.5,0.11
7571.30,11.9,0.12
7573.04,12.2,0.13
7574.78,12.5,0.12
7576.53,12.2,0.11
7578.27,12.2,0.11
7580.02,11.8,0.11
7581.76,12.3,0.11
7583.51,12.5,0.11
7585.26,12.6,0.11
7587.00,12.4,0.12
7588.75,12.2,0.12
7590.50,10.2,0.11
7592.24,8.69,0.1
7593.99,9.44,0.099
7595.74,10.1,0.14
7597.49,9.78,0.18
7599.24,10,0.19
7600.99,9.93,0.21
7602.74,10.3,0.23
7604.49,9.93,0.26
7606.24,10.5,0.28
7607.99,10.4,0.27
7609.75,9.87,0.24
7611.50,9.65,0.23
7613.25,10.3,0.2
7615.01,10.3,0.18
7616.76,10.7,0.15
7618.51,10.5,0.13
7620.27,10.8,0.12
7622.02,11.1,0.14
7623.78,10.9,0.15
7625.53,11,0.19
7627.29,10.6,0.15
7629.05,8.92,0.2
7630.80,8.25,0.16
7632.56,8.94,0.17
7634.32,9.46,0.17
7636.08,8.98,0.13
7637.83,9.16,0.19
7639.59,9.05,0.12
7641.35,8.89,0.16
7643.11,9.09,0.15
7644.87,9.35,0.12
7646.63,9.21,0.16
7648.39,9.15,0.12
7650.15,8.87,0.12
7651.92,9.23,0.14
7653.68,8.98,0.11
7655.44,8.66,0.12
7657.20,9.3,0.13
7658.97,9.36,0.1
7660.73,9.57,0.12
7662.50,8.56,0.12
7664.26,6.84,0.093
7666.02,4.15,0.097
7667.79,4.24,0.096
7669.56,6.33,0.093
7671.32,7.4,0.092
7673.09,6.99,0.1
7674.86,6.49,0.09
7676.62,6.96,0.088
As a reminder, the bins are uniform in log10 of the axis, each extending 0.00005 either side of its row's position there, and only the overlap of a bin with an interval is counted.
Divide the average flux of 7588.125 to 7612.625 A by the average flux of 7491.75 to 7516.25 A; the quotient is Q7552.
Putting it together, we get 0.9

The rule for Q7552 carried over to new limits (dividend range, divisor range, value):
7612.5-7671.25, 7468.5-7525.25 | 0.80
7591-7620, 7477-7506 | 0.89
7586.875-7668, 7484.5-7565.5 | 0.81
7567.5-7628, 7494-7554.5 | 0.94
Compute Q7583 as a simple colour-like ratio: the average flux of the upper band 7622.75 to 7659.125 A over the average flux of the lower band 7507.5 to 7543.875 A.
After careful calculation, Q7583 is 0.80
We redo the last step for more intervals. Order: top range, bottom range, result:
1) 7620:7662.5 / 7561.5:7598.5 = 0.82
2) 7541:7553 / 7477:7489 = 1.09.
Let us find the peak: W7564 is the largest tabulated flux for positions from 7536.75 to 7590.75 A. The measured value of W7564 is 12.6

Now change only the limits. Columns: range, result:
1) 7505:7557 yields 12.3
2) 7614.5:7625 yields 11.1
